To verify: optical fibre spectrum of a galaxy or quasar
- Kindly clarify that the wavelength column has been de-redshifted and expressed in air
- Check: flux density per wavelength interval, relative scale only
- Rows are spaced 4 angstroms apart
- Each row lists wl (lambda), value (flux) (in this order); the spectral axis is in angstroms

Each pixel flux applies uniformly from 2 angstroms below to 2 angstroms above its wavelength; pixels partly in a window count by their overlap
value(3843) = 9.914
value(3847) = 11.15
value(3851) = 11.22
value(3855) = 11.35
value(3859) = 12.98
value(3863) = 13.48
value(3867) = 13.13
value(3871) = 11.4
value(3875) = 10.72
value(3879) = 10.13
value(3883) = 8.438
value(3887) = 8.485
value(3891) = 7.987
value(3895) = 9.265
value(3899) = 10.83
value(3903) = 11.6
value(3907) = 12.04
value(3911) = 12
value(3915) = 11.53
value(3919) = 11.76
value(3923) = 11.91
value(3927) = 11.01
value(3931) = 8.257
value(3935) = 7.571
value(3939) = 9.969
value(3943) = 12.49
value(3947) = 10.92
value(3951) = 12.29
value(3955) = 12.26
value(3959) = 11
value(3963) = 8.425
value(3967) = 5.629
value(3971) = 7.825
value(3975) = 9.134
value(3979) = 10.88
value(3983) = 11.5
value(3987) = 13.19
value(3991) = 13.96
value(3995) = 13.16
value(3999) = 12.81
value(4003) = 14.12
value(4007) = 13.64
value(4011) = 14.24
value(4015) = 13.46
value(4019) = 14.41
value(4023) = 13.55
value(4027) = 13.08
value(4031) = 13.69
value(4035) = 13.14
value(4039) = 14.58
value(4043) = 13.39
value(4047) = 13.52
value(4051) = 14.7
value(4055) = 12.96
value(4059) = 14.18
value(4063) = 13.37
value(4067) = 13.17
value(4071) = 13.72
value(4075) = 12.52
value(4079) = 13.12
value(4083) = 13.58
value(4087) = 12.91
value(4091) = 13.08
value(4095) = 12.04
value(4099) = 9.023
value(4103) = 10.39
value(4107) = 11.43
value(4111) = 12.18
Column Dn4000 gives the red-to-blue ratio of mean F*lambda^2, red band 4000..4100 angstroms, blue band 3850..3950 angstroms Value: 1.33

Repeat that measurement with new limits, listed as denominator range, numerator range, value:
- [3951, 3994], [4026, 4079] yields 1.34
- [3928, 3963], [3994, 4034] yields 1.34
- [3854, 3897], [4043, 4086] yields 1.39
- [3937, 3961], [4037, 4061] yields 1.27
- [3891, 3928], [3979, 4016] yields 1.24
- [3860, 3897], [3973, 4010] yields 1.28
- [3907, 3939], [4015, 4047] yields 1.36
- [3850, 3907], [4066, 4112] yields 1.26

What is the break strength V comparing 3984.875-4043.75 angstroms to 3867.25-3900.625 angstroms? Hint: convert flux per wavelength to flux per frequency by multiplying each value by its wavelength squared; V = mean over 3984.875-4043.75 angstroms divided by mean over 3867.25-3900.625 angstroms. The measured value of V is 1.5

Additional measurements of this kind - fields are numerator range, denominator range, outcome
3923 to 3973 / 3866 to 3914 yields 0.97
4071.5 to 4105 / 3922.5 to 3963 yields 1.23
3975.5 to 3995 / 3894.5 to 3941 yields 1.18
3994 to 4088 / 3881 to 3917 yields 1.42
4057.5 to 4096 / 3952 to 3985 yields 1.44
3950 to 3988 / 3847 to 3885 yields 0.93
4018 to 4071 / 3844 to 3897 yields 1.39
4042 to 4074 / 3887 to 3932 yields 1.37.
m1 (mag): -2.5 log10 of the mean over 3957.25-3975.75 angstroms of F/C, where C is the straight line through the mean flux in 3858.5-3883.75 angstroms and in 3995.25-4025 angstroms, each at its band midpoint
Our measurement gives 0.486 mag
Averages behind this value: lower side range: 11.5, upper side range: 13.7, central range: 8.32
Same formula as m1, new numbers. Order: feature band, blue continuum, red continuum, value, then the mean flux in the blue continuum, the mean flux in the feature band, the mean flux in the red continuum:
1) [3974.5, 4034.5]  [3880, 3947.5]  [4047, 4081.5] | -0.07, 10.3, 13.1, 13.5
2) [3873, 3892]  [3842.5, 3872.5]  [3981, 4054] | 0.30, 11.9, 9.21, 13.6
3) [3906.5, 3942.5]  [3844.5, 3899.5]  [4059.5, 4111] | 0.05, 10.7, 10.7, 12.4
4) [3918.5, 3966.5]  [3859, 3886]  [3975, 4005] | 0.15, 11.2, 10.5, 12.6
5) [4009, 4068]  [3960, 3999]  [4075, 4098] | -0.17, 10.5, 13.7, 12.7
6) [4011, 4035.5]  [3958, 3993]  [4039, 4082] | -0.14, 10.1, 13.6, 13.5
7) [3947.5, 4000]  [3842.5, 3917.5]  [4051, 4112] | 0.08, 11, 10.9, 12.6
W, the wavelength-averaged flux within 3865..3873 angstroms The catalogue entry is 12.3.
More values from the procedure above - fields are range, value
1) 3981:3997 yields 13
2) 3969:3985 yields 9.83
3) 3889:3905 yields 9.92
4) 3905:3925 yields 11.8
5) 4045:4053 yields 14.1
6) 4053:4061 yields 13.6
